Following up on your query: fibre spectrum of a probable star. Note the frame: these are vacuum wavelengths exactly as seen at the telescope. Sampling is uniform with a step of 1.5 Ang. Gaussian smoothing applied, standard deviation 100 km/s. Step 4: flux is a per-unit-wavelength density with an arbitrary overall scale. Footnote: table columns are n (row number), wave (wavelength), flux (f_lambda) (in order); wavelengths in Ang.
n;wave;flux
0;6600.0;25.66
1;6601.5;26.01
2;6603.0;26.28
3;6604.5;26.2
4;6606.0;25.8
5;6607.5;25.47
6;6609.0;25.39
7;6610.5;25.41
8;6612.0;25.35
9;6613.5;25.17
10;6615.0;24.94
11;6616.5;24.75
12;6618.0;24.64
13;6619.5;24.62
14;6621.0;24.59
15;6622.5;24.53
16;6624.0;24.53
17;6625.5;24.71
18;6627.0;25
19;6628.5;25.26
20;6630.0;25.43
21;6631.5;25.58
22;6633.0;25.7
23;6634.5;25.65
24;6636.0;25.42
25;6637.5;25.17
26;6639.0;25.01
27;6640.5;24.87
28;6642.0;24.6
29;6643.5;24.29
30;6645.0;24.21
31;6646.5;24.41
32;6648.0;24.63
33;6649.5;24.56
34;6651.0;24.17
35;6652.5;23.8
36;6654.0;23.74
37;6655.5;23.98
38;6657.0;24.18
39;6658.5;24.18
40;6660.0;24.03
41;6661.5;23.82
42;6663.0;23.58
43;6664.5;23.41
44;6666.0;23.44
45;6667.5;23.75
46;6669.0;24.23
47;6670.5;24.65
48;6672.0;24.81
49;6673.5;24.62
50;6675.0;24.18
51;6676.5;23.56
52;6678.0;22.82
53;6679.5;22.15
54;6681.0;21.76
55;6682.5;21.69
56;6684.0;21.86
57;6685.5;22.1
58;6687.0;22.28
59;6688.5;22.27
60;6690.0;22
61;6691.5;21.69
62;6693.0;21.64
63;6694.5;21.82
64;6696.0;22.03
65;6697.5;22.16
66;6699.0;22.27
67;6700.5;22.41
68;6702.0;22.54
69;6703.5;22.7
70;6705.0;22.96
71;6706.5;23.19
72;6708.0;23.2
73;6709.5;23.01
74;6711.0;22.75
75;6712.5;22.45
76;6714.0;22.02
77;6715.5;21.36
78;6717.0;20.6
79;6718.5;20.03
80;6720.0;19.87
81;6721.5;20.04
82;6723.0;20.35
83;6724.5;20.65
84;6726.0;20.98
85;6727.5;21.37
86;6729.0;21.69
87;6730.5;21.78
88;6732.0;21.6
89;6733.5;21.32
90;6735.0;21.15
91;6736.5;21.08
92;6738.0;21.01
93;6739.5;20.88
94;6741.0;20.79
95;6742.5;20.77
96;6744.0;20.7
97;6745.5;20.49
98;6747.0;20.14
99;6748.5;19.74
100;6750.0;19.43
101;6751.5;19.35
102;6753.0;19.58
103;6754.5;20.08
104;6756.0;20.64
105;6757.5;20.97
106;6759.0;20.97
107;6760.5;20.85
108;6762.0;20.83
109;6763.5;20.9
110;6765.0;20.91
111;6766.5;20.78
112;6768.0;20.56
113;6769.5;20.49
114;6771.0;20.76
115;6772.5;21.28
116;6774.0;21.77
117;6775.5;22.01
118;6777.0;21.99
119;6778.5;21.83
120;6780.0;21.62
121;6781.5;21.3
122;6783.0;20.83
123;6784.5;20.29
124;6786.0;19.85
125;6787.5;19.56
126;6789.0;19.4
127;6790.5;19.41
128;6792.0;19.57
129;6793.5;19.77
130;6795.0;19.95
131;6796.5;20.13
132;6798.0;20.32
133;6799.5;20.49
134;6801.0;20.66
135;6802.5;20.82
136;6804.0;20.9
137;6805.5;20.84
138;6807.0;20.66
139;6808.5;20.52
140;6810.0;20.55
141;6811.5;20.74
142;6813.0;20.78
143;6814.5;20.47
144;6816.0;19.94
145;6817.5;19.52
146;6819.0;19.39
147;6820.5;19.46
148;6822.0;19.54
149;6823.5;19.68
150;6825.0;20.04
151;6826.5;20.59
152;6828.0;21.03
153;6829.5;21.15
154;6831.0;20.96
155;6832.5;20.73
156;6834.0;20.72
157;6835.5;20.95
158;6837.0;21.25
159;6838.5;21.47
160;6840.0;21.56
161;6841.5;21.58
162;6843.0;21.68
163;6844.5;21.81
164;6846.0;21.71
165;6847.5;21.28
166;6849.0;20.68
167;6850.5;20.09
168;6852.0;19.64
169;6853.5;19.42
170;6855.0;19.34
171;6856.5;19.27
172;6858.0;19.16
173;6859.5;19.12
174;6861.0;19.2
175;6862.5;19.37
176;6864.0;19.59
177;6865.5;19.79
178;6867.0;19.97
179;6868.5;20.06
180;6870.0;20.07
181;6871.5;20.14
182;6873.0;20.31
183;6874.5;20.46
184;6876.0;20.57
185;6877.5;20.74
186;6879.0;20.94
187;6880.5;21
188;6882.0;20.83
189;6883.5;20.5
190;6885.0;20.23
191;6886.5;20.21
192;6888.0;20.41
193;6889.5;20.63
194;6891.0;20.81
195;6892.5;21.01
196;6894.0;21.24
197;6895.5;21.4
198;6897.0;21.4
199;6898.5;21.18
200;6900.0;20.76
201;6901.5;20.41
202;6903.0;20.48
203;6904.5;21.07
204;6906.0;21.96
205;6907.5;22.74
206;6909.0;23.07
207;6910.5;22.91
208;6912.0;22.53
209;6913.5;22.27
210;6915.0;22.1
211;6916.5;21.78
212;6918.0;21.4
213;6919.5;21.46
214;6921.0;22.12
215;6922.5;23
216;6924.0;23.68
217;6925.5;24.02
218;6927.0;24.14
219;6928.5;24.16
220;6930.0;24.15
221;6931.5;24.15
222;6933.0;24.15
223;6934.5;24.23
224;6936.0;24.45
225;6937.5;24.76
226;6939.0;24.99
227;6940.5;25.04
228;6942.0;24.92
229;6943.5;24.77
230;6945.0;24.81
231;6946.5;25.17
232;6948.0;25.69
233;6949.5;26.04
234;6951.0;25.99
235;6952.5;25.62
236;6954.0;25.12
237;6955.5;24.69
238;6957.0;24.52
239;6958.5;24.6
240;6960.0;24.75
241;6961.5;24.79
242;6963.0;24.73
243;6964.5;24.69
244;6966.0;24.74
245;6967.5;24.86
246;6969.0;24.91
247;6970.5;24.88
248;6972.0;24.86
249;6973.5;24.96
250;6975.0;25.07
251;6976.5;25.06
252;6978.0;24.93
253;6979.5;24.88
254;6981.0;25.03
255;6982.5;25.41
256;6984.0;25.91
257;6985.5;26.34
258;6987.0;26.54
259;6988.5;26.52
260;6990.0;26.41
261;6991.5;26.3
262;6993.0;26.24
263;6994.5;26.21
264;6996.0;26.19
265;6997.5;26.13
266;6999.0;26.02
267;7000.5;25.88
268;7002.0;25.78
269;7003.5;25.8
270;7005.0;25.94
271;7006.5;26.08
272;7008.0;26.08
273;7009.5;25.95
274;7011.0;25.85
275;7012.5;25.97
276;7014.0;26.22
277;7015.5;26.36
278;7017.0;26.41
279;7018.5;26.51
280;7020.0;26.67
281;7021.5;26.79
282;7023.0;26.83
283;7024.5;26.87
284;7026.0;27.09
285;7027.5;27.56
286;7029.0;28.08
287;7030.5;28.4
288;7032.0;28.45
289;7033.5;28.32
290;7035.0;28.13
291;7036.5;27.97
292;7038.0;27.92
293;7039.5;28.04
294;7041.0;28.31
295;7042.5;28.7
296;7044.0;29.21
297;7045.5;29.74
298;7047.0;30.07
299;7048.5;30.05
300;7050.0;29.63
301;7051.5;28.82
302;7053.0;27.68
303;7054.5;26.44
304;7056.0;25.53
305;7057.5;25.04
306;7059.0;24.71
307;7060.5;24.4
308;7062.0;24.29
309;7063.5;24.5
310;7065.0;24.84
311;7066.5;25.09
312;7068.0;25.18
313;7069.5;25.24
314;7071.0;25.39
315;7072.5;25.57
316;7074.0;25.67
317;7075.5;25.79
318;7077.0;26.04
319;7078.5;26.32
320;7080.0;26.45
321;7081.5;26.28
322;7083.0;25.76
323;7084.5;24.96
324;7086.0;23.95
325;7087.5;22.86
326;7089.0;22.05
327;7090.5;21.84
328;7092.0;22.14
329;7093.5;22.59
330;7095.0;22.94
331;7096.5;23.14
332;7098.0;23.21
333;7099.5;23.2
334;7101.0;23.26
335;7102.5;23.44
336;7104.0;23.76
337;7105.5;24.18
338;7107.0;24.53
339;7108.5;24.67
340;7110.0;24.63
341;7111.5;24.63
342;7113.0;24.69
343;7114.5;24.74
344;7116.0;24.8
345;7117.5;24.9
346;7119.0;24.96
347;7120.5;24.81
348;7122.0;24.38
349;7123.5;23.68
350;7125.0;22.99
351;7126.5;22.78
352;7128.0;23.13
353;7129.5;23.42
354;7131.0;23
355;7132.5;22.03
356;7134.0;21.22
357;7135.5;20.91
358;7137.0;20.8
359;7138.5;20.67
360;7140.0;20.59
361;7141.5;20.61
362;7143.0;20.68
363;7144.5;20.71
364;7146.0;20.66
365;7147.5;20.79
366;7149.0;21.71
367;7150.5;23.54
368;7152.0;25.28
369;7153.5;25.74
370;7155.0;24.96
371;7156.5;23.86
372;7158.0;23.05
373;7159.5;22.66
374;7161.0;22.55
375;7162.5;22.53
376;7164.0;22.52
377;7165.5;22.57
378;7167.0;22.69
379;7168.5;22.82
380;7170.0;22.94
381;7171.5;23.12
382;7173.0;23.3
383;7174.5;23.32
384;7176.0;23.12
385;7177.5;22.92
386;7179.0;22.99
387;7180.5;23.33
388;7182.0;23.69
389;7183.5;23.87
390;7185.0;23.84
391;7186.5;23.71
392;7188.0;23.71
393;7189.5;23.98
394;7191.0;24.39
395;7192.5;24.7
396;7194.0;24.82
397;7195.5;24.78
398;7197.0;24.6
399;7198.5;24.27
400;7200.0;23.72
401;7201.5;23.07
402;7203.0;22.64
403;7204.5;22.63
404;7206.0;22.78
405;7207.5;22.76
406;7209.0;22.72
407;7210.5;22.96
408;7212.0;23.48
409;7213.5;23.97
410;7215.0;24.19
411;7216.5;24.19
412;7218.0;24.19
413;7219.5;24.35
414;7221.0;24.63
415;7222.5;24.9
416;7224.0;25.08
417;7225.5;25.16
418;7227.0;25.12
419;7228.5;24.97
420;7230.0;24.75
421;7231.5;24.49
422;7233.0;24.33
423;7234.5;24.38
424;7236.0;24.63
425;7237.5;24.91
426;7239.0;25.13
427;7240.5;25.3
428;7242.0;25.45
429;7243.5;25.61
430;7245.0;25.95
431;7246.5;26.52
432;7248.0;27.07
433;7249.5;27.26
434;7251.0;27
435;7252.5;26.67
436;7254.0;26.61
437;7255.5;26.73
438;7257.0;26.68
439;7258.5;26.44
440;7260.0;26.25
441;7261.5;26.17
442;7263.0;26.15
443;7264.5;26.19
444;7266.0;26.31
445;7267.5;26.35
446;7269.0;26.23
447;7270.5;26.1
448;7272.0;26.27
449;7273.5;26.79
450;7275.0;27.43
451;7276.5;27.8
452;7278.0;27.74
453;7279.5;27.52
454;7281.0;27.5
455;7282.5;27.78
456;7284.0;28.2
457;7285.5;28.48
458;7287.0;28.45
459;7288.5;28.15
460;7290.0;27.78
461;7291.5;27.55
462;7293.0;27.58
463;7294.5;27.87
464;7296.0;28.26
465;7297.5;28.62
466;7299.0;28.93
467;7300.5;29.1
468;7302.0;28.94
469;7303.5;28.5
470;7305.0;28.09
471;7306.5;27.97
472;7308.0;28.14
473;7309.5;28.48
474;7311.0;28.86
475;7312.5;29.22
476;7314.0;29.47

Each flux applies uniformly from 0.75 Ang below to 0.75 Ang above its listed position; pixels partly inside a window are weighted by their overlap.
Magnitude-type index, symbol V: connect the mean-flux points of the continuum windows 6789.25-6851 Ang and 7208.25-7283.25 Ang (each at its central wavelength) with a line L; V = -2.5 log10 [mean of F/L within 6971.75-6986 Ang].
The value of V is -0.13 mag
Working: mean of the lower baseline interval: 20.6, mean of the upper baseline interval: 25.7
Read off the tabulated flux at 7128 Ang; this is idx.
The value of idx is 23.13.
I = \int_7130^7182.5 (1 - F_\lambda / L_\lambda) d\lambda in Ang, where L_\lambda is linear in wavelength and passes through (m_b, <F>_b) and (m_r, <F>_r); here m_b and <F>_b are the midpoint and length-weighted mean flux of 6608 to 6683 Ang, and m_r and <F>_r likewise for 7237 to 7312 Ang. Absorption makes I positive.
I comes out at 8.2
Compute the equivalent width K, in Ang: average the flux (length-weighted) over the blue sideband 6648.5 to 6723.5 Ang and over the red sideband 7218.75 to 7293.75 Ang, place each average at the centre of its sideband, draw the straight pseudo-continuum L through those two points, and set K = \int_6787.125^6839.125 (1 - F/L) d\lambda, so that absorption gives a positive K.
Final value 7.1 Ang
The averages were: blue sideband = 22.7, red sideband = 26.3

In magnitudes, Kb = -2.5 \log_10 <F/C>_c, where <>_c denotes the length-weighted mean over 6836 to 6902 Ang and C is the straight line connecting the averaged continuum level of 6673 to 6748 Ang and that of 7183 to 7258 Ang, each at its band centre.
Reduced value 0.11 mag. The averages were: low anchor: 21.8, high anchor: 24.7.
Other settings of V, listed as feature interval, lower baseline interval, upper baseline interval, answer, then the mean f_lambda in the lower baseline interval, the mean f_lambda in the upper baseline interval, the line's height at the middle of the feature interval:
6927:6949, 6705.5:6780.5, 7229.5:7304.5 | -0.07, 21.1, 26.8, 23.2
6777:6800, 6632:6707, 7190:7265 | 0.17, 23.5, 24.9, 23.8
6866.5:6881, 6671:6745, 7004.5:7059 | 0.21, 21.9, 27.4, 24.7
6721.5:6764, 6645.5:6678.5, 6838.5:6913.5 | 0.10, 24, 20.7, 22.8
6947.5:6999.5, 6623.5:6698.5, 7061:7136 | -0.06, 23.8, 24.1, 24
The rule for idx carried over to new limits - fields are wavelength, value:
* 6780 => 21.62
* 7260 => 26.25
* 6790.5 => 19.41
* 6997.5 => 26.13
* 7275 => 27.43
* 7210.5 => 22.96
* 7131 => 23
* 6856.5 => 19.27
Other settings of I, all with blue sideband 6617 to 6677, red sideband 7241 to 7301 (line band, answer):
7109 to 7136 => 2.9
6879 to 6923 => 7.2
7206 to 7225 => 2.1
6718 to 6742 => 3.8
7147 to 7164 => 2.1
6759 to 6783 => 3.7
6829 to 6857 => 5.0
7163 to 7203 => 4.8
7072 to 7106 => 2.9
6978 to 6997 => 0.0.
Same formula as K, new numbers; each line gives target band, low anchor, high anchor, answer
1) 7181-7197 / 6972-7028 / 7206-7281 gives 0.9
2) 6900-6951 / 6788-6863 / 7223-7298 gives -3.8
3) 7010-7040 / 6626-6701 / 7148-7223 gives -4.6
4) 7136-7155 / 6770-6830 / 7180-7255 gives 1.5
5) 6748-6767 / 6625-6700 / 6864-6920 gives 1.9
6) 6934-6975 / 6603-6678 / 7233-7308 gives 1.4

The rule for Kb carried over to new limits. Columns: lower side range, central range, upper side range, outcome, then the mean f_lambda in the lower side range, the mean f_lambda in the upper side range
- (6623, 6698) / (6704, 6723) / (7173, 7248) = 0.10 mag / 23.8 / 24.2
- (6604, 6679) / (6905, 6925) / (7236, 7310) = 0.15 mag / 24.6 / 27.1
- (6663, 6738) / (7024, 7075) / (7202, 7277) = -0.12 mag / 22.2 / 25.3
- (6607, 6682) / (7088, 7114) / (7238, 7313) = 0.13 mag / 24.4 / 27.3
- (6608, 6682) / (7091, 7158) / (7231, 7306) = 0.14 mag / 24.4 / 26.9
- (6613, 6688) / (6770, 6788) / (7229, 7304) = 0.17 mag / 24.2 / 26.8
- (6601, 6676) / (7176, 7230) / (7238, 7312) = 0.13 mag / 24.7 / 27.2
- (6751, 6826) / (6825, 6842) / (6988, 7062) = 0.03 mag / 20.5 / 27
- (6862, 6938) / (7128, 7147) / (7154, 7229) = 0.09 mag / 21.7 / 23.7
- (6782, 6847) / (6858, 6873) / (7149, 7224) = 0.07 mag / 20.5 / 23.6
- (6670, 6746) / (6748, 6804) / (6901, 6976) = 0.10 mag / 21.9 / 23.9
